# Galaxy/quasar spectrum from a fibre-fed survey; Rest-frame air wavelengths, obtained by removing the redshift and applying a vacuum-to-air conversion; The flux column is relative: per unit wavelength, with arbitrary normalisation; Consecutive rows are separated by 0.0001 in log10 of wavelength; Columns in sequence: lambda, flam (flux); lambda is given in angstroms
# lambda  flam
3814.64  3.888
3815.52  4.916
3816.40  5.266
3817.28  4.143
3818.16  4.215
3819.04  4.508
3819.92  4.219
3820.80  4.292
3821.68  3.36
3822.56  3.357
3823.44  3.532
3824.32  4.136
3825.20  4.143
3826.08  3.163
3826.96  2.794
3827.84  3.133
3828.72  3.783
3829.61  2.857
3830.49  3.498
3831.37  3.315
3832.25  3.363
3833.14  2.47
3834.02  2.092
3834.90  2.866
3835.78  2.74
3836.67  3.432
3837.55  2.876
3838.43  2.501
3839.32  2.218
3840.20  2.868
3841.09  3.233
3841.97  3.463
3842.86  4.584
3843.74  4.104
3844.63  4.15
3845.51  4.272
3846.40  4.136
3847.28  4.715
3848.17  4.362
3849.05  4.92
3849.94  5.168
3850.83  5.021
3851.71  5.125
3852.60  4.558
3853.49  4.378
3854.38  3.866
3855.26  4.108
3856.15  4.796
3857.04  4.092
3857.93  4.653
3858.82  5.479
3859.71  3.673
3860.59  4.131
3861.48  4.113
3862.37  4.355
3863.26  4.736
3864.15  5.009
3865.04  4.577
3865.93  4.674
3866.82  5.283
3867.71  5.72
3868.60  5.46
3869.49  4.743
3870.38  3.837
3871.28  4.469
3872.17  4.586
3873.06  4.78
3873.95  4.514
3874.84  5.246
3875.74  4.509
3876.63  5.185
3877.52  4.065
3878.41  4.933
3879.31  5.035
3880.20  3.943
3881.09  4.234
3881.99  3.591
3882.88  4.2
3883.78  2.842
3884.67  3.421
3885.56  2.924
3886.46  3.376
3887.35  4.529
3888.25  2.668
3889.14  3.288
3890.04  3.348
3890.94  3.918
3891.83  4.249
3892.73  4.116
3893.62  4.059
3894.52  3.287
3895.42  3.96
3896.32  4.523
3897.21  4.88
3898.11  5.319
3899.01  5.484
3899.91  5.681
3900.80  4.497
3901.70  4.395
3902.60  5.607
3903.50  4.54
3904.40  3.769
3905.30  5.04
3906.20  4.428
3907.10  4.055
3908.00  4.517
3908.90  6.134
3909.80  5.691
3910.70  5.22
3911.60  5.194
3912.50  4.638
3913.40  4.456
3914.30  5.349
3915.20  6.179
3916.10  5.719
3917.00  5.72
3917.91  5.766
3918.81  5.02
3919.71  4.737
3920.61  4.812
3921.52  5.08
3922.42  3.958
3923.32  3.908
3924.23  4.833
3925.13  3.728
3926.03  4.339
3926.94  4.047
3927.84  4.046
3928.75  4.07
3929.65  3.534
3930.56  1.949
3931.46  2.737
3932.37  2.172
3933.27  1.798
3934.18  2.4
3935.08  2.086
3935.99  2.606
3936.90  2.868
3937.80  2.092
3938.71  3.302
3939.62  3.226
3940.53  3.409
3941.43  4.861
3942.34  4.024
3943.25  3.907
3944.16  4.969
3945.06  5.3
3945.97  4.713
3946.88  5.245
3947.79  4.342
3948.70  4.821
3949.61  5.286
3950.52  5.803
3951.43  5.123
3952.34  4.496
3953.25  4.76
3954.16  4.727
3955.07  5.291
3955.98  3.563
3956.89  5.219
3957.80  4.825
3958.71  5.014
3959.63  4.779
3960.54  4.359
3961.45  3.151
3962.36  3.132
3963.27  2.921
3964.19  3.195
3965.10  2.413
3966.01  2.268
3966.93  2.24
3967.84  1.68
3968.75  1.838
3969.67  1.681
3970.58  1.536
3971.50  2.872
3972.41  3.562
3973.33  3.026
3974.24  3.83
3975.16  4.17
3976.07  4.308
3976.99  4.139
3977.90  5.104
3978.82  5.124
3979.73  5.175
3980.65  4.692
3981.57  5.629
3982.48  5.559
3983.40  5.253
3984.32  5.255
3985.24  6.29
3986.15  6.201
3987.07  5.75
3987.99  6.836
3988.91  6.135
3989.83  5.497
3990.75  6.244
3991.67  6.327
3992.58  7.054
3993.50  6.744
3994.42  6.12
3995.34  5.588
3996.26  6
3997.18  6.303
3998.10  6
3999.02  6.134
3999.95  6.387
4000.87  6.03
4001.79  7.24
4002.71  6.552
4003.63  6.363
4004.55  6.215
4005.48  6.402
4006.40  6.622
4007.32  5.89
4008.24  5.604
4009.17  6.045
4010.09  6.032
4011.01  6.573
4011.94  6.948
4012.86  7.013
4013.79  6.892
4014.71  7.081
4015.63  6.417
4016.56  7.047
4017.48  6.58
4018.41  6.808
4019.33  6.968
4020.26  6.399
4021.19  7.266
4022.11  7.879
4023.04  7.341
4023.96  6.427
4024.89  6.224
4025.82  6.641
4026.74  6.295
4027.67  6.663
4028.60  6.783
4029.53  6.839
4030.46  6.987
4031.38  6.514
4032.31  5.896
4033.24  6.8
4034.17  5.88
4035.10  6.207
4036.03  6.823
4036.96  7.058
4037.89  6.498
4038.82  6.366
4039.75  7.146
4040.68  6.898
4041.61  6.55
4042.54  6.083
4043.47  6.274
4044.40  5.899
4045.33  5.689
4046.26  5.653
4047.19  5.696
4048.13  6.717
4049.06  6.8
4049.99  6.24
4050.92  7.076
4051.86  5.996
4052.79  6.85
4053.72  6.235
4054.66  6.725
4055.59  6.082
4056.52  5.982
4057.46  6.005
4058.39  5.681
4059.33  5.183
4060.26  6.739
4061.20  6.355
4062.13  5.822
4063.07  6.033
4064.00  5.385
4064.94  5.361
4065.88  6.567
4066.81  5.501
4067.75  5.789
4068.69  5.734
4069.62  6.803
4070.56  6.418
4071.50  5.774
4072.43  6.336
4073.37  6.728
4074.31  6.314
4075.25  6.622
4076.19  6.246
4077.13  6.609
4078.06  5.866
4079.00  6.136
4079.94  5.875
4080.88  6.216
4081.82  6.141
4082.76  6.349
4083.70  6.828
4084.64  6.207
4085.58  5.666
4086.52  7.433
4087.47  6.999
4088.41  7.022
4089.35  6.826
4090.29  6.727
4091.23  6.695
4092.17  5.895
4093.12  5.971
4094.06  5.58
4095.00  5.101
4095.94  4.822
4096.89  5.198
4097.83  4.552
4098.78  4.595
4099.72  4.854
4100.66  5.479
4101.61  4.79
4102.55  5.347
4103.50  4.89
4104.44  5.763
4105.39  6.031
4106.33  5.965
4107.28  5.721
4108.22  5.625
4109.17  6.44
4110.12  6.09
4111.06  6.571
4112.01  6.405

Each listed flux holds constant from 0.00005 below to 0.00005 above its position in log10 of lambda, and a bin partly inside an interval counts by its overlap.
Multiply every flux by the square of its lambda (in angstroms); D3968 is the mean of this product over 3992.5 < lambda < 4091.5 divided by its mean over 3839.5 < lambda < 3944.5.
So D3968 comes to 1.62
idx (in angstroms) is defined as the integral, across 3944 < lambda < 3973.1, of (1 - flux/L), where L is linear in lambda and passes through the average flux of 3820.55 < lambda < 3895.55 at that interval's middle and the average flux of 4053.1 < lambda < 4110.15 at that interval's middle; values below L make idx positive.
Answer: 5.8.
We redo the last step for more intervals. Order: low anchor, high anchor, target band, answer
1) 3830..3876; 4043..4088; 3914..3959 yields 6.6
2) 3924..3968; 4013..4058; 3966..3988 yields 3.0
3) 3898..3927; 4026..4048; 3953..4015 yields 7.9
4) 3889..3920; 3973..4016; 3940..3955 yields 1.6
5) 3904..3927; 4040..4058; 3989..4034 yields -4.6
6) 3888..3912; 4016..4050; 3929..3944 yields 6.2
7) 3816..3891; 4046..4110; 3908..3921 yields -2.1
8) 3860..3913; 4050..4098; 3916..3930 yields 0.7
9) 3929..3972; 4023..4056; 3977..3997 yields -4.3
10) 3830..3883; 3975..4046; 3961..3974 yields 7.1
